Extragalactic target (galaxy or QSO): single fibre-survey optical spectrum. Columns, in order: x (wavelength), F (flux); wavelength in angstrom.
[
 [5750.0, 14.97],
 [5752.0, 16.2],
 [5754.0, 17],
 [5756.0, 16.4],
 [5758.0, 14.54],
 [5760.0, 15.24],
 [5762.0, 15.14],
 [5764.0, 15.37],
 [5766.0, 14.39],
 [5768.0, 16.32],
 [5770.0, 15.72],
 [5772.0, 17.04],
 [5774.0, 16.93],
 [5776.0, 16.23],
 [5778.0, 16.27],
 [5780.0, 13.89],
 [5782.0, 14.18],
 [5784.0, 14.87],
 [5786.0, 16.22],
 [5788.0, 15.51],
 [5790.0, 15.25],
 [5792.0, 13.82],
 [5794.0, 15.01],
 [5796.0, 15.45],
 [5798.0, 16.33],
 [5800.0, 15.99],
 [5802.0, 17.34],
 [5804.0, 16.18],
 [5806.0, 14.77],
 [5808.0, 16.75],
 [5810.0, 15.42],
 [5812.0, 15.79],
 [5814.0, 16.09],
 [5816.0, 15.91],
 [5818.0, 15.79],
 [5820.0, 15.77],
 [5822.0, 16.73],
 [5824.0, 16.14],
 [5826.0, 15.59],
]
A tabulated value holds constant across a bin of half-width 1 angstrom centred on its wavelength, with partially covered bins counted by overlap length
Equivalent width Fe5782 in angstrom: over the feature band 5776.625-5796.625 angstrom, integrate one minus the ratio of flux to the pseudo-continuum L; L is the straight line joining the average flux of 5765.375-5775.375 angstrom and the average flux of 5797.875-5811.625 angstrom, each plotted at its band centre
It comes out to 1.31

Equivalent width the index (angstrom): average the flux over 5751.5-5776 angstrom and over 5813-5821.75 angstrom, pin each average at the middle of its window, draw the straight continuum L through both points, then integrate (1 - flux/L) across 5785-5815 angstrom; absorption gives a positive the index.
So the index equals 0.4 angstrom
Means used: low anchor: 15.9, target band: 15.7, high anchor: 16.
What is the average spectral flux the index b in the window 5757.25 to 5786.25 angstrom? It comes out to 15.5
